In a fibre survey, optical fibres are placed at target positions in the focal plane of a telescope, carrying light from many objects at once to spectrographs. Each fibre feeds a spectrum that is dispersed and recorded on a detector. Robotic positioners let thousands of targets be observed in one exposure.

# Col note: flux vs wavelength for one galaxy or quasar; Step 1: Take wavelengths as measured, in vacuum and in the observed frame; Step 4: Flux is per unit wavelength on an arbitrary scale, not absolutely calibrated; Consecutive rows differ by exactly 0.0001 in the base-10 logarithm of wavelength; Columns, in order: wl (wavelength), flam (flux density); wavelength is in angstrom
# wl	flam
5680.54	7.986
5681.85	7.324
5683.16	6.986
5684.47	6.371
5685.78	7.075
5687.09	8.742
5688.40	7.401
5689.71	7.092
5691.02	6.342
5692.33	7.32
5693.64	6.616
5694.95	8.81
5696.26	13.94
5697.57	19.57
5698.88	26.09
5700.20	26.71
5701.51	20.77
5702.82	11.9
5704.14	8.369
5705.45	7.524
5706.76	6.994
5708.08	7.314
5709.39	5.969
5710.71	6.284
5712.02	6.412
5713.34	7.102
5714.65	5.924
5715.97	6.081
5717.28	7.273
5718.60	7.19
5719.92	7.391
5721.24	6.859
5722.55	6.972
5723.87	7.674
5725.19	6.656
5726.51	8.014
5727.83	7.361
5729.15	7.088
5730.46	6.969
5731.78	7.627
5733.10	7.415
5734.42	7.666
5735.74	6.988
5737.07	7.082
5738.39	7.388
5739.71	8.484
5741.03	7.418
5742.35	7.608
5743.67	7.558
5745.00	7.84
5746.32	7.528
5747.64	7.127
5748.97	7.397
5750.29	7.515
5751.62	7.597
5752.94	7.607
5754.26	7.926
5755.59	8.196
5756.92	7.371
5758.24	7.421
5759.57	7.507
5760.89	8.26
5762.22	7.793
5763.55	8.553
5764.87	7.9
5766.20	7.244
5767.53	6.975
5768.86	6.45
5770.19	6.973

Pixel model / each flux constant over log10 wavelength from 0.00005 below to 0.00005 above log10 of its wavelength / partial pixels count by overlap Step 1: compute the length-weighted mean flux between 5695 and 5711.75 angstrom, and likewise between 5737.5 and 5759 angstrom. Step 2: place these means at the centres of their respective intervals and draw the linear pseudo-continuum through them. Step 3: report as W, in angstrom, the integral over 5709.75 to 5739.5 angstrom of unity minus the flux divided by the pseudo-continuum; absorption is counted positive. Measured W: 9.4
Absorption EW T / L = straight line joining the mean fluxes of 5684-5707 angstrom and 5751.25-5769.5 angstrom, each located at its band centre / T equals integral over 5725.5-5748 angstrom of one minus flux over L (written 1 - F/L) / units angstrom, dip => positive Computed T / 4.0 angstrom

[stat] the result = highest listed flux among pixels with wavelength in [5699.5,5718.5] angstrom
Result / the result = 26.71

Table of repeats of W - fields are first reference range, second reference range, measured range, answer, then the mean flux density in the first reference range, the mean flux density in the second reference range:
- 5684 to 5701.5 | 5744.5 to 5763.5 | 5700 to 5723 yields 4.6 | 12.1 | 7.68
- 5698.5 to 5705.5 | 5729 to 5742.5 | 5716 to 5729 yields 4.6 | 17.3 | 7.44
